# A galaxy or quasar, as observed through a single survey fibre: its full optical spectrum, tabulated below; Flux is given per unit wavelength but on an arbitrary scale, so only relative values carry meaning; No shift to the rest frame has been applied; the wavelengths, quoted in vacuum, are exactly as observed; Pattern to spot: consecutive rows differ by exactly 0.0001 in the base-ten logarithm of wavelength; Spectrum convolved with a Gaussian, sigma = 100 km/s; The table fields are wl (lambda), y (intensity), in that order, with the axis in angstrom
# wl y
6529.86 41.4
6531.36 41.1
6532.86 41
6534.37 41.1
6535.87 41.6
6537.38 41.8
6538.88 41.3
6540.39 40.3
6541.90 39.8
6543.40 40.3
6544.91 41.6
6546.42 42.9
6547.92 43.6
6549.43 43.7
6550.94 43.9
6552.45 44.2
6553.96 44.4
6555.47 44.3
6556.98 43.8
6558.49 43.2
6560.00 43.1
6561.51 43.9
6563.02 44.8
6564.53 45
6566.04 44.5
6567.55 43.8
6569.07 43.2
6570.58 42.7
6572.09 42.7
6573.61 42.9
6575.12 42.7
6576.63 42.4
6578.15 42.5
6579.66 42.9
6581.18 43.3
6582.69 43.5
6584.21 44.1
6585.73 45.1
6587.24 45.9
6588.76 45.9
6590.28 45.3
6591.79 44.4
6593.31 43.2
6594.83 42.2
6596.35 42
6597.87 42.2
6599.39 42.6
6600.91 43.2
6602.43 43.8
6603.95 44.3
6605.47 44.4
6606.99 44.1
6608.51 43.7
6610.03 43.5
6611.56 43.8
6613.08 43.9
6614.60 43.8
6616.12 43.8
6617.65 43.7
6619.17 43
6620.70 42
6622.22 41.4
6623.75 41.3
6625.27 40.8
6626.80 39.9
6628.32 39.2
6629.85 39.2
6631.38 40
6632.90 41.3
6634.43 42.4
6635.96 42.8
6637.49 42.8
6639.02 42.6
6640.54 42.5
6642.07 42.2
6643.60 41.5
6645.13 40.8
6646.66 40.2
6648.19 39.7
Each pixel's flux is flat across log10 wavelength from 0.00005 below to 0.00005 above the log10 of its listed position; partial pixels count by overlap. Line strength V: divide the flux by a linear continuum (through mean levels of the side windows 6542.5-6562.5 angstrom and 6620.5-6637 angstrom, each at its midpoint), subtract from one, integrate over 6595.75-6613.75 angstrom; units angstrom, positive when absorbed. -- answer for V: -0.8 angstrom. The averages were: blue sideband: 43.3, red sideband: 40.9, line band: 43.5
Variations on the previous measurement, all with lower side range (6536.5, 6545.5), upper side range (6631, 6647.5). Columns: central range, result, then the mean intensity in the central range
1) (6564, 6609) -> -2.55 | 43.6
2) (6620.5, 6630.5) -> 0.28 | 40.5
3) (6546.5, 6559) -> -0.89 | 43.8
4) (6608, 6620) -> -0.61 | 43.6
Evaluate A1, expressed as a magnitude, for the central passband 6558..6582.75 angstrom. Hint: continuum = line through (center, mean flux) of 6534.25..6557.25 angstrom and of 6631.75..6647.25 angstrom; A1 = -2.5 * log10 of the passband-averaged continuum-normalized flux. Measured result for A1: -0.03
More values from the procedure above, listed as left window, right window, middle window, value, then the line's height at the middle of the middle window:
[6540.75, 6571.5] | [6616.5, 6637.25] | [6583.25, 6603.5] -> -0.04 mag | 42.3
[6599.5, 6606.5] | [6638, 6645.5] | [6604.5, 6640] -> 0.02 mag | 42.9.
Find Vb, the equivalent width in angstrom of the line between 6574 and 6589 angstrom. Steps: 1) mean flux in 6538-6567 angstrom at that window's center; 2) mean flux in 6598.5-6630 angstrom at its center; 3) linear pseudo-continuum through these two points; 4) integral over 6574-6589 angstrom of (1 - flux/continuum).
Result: -0.29 angstrom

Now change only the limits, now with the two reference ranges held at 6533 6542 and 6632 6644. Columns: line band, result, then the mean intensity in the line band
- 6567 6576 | -0.3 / 43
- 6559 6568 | -0.6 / 44.2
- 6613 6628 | 0.0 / 42.2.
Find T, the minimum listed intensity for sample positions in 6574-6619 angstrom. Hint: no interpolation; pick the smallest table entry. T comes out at 42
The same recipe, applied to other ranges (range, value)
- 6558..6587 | 42.4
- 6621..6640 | 39.2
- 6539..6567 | 39.8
